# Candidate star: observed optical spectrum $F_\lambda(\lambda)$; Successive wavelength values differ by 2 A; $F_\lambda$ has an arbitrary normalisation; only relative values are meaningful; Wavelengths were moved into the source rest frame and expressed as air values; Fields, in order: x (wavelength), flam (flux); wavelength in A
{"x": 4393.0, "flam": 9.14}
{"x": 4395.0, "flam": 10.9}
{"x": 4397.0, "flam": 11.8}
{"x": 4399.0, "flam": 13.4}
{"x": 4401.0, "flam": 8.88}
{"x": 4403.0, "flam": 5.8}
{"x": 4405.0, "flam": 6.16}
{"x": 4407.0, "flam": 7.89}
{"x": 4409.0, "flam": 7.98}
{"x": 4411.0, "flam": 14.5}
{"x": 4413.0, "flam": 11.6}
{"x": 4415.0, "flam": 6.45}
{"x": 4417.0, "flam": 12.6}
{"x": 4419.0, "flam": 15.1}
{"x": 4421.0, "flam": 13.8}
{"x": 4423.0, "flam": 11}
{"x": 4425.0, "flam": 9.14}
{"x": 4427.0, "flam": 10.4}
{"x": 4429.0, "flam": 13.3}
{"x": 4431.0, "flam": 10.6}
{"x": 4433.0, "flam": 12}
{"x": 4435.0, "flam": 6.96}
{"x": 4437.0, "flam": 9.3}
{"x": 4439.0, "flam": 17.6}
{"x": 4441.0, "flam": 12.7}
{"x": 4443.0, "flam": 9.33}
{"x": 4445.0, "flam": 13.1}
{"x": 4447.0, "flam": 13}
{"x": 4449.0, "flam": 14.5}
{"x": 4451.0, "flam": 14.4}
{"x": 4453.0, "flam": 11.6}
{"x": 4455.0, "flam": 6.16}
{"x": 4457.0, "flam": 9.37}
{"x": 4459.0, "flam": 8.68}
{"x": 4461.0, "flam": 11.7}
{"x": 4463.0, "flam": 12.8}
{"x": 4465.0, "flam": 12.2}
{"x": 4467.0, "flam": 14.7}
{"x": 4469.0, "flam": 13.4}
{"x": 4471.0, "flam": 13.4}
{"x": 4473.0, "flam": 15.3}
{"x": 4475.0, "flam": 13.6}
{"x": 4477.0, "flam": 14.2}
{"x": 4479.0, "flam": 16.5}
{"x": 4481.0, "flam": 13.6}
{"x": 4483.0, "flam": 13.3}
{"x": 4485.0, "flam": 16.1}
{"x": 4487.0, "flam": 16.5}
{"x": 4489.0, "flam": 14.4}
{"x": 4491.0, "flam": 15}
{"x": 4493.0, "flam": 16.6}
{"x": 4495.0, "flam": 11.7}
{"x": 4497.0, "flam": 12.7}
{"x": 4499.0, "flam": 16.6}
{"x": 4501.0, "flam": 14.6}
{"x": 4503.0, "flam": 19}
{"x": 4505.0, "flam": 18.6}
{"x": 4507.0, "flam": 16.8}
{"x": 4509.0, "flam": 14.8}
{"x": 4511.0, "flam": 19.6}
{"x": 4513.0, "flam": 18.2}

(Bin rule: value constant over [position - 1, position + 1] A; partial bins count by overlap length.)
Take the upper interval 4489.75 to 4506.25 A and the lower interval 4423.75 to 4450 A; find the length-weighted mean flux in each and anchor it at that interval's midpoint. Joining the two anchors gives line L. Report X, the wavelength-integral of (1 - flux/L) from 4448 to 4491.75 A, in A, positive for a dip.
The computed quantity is 1.91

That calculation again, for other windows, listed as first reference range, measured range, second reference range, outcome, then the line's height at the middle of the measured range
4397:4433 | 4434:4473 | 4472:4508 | 3.2 A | 13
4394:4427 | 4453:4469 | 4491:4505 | 2.8 A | 13.3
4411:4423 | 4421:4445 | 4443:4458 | 1.0 A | 11.8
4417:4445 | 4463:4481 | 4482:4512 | 0.2 A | 14.2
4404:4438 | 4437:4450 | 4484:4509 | -1.1 A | 12.1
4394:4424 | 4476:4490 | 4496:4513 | 0.3 A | 15.3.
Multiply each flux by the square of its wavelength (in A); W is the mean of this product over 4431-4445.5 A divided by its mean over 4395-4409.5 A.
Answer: 1.3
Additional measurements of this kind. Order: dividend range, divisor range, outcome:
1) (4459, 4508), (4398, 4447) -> 1.38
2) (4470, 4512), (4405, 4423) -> 1.45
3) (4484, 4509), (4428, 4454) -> 1.32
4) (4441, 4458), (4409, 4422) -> 0.97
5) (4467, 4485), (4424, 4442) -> 1.29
